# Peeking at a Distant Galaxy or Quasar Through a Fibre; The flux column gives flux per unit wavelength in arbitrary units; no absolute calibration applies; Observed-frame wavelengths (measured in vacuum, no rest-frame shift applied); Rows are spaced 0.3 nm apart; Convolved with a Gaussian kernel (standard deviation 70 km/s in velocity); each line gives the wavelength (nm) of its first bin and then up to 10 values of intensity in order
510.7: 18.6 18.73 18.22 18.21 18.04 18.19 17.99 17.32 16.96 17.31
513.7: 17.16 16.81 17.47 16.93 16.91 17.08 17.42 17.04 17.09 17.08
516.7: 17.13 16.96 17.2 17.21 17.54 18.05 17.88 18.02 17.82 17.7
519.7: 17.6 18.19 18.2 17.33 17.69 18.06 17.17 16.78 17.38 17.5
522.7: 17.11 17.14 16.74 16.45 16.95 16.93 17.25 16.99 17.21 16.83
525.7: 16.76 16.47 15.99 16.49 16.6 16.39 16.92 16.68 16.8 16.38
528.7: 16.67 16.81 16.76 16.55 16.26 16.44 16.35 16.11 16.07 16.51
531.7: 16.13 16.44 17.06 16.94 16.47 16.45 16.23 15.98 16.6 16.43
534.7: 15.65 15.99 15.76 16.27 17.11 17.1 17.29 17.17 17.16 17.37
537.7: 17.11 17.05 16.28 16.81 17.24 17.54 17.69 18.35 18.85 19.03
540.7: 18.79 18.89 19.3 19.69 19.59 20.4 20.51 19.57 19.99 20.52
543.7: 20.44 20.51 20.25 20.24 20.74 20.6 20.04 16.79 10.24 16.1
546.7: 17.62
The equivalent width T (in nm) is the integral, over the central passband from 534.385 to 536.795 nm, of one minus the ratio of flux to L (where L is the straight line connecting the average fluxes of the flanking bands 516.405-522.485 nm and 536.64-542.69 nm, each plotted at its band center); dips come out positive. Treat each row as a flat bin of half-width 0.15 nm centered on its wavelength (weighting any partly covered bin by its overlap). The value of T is 0.22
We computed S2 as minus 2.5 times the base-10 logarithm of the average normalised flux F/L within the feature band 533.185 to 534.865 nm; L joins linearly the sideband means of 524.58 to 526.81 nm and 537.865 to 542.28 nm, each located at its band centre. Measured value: 0.09 mag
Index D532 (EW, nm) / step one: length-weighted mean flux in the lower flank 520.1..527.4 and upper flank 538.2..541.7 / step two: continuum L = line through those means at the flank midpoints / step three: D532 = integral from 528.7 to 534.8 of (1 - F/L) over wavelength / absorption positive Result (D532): 0.41 nm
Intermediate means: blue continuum 17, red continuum 18.2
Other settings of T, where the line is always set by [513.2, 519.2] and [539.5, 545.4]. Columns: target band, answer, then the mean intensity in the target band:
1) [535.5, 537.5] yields 0.22 nm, 17.1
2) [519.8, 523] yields 0.05 nm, 17.5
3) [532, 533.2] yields 0.13 nm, 16.7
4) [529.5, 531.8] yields 0.29 nm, 16.3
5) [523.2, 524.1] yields 0.06 nm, 16.7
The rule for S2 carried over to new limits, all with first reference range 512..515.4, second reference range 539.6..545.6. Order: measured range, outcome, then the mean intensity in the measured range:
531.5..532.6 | 0.14 mag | 16.6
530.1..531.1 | 0.16 mag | 16.3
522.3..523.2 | 0.05 mag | 17.2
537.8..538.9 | 0.16 mag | 16.8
